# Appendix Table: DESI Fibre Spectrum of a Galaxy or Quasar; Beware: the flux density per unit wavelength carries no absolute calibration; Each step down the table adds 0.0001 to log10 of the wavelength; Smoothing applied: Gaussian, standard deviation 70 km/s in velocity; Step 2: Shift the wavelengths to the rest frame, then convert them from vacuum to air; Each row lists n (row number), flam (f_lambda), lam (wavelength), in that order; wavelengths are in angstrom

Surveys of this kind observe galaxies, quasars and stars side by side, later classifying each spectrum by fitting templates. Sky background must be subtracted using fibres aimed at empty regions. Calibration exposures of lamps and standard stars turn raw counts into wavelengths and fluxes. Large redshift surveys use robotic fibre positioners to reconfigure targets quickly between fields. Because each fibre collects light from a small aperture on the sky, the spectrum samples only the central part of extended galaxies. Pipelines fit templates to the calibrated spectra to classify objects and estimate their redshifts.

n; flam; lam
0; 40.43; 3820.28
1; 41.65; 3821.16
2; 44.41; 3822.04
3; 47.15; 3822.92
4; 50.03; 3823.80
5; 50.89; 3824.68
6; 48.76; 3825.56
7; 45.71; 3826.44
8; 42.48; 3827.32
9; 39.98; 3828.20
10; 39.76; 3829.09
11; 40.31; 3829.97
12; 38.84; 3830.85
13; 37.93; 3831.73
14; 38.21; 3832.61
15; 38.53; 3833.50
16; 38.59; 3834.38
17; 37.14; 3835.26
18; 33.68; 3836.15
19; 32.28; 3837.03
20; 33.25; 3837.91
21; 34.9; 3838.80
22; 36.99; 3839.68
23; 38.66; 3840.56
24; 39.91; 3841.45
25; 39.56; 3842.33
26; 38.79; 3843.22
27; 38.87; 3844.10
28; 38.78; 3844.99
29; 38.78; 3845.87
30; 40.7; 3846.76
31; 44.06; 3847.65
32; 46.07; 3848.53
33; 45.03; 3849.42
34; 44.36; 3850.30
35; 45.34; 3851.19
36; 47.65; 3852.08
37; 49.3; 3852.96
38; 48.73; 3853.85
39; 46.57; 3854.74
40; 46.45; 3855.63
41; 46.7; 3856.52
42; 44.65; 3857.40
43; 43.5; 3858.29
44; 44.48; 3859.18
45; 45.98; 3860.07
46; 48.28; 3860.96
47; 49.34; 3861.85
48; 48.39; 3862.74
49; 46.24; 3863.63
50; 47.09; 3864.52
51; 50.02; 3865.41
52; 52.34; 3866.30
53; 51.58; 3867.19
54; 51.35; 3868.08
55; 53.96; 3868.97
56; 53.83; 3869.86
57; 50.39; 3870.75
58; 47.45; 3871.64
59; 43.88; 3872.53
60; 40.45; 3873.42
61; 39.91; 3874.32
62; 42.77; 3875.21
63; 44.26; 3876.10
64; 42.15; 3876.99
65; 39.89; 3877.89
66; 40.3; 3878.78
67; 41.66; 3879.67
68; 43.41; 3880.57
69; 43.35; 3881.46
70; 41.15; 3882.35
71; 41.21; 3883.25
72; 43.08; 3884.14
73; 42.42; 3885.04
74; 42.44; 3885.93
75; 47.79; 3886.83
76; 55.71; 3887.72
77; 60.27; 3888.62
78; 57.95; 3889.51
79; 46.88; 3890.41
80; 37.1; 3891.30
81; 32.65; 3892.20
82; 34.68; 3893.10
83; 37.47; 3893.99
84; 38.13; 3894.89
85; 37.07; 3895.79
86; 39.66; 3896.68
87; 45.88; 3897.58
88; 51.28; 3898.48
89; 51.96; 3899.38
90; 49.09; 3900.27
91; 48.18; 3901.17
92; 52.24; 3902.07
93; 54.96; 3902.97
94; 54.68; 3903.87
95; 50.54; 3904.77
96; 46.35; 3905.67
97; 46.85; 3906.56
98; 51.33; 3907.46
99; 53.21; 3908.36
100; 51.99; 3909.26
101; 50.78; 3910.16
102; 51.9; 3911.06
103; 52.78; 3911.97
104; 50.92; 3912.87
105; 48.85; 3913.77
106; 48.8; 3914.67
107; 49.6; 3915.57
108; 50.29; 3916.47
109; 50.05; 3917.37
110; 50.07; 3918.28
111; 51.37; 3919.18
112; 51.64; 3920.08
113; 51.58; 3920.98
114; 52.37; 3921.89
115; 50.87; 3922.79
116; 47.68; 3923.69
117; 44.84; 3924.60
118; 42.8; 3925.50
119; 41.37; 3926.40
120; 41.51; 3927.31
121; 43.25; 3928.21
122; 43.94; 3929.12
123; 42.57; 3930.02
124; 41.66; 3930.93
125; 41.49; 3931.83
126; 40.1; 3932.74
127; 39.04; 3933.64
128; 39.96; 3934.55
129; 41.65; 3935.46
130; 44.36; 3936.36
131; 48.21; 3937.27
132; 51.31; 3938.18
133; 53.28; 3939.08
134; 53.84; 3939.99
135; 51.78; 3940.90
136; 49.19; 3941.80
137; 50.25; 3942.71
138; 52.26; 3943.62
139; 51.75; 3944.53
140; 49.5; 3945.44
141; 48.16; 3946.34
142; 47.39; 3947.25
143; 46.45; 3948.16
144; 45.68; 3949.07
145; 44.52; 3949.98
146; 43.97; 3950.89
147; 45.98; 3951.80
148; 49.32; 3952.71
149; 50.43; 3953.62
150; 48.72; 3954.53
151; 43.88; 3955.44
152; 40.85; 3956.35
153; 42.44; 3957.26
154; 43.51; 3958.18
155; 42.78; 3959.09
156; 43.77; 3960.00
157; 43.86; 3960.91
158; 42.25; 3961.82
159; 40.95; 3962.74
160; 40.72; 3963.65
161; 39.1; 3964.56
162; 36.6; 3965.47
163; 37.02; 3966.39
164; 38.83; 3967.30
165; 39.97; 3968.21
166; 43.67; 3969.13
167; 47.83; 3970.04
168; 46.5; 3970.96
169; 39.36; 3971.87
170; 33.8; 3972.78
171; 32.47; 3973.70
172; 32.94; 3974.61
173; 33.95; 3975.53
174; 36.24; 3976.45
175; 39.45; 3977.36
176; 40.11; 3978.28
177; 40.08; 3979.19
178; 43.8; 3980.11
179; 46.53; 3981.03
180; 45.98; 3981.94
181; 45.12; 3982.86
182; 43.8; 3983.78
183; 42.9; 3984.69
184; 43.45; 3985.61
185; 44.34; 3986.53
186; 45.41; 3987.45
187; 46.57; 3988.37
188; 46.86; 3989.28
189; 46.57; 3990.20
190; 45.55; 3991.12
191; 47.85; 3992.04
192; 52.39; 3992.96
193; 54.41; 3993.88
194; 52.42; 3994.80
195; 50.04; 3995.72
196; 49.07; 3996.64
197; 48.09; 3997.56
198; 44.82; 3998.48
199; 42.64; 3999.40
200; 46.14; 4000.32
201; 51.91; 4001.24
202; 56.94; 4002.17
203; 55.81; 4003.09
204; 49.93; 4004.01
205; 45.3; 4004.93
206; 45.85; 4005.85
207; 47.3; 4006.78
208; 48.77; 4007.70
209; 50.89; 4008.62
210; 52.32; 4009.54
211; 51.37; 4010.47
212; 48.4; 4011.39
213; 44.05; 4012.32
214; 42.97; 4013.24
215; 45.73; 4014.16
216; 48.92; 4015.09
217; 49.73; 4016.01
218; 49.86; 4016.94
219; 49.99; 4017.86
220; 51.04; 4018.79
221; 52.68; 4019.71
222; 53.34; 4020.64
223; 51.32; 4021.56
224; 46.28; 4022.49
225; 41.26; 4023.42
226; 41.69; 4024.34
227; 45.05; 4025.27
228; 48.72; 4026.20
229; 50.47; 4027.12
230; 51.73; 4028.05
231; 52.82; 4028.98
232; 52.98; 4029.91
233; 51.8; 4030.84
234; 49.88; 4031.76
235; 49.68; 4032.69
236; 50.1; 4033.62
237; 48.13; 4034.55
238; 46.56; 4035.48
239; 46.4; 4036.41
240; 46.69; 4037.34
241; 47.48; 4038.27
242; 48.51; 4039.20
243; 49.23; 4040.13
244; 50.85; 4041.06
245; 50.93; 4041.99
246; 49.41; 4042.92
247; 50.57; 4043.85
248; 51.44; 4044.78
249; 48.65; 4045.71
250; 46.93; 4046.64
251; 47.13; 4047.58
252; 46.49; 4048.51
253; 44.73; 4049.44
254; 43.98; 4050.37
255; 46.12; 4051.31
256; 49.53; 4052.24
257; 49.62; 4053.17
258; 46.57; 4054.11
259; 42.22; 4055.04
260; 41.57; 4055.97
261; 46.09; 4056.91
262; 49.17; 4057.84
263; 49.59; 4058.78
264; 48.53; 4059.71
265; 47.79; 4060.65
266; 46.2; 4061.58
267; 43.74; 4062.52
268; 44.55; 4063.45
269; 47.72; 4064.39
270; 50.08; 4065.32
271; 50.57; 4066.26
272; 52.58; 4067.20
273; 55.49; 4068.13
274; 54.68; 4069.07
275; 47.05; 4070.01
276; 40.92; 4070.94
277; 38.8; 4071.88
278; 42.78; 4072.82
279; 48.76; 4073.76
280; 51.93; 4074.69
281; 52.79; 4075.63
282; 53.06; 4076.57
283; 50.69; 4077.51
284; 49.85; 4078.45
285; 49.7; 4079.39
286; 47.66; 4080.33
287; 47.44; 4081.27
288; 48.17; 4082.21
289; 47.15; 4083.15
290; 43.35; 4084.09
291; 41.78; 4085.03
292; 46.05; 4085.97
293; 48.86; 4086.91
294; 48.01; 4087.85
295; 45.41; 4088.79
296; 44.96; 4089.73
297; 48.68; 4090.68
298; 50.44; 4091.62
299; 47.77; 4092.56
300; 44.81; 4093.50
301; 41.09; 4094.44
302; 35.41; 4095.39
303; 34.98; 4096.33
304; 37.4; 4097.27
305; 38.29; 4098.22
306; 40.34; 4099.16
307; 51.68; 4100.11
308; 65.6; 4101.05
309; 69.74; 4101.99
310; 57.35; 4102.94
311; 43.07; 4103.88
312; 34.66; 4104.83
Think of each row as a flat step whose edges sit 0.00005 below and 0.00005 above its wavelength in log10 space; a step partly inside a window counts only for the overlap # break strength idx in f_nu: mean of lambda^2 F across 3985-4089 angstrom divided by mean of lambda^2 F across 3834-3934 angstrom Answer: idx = 1.15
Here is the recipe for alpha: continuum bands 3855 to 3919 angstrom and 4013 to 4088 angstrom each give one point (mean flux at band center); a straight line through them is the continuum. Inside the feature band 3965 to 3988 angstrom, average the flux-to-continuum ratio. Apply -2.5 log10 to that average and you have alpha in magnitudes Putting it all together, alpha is 0.17 mag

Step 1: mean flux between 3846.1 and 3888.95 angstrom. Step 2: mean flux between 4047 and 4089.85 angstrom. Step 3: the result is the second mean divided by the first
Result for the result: 1.03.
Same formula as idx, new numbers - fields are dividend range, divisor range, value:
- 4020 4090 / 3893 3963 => 1.09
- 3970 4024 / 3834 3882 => 1.13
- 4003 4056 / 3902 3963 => 1.07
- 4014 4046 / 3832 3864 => 1.28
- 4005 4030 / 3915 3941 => 1.09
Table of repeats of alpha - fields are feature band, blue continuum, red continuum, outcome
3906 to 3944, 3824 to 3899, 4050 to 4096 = -0.08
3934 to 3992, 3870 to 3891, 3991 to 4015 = 0.09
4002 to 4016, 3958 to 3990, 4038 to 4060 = -0.10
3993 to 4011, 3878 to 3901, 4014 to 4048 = -0.04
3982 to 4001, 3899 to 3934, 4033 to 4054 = 0.03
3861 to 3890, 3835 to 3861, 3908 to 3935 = -0.07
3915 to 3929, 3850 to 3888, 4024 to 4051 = -0.02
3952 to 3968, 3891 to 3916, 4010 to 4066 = 0.12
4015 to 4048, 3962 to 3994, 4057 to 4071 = -0.07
